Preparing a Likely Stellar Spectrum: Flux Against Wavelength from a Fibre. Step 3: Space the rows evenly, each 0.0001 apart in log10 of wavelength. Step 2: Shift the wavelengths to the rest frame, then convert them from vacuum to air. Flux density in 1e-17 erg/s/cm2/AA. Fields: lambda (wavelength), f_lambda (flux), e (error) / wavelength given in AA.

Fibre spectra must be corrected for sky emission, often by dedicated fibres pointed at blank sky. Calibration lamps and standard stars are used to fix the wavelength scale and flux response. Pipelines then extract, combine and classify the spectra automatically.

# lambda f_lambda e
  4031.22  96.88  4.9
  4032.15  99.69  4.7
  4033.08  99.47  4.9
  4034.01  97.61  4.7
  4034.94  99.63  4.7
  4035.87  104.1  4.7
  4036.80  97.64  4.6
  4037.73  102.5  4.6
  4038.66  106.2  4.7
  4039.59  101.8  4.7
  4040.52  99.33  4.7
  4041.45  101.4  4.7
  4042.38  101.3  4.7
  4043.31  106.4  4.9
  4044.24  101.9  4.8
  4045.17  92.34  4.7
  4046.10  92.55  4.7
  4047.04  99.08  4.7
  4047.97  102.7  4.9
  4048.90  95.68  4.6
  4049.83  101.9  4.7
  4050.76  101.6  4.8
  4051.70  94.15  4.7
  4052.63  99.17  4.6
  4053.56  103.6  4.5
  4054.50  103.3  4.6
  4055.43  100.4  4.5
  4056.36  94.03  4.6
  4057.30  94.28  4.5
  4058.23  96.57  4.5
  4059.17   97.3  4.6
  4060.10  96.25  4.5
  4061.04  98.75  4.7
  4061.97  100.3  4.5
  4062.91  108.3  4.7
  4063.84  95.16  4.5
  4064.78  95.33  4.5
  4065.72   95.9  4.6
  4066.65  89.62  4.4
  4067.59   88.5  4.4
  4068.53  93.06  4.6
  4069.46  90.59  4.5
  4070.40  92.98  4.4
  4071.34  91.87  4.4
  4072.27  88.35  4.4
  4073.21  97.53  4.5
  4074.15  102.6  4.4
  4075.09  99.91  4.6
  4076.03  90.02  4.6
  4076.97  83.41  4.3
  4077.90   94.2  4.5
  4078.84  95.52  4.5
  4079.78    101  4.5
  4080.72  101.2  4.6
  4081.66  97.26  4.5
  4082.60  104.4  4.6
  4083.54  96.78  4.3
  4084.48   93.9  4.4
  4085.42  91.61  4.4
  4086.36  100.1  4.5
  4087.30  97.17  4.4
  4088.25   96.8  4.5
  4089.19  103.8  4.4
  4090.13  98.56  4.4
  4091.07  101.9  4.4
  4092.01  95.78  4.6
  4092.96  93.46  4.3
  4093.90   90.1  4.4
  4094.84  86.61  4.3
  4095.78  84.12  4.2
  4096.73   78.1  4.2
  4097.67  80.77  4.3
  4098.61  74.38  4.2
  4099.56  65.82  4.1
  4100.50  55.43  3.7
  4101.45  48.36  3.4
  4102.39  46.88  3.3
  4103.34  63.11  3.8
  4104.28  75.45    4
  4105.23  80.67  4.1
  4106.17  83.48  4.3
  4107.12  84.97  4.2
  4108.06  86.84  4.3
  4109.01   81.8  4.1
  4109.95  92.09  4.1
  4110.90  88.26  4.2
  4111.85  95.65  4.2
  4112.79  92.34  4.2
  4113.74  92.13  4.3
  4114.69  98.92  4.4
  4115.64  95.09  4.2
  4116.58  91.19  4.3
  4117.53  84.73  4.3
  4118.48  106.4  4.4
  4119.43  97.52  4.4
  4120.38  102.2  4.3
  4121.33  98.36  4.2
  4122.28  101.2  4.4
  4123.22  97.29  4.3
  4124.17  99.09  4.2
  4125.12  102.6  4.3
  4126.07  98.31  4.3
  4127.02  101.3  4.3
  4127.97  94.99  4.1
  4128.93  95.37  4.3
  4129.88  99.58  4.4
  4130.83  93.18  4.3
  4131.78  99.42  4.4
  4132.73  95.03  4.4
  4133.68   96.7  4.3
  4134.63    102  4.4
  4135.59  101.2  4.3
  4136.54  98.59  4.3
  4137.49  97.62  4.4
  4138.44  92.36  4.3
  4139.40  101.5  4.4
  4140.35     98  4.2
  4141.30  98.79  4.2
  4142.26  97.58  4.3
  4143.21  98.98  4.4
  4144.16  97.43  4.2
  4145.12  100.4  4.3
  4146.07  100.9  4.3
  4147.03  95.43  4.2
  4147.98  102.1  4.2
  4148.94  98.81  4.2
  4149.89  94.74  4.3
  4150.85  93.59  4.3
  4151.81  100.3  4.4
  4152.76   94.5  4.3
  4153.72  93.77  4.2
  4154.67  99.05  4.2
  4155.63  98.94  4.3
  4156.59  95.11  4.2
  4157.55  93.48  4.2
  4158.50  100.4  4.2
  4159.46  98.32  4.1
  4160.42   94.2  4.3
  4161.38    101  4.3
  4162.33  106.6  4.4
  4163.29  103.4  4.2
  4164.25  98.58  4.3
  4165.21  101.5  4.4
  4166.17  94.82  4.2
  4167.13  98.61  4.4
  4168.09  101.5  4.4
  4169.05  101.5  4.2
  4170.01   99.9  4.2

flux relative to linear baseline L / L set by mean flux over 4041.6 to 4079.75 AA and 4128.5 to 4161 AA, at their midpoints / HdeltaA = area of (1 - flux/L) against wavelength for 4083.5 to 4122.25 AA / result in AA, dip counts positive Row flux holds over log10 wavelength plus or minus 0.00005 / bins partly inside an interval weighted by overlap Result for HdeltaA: 4.0 AA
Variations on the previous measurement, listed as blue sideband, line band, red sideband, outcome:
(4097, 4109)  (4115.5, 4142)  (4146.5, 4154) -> -4.07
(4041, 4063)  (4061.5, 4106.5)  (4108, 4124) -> 3.60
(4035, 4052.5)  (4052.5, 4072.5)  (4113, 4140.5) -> 0.69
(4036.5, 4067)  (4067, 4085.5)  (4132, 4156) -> 0.75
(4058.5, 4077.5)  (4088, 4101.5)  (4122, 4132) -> 1.67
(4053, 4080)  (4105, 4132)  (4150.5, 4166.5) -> 0.76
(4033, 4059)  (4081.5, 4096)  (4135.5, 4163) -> 0.45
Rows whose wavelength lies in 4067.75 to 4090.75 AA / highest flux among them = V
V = 104.4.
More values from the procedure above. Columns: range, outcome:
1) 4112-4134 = 106.4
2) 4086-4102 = 103.8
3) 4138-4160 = 102.1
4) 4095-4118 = 98.92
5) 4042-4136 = 108.3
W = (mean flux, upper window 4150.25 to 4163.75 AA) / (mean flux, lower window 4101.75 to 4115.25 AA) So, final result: 1.2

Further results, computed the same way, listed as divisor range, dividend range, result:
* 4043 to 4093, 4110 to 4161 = 1.00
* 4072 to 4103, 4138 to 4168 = 1.11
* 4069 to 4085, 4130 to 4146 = 1.03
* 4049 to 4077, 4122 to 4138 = 1.02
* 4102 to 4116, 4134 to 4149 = 1.18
